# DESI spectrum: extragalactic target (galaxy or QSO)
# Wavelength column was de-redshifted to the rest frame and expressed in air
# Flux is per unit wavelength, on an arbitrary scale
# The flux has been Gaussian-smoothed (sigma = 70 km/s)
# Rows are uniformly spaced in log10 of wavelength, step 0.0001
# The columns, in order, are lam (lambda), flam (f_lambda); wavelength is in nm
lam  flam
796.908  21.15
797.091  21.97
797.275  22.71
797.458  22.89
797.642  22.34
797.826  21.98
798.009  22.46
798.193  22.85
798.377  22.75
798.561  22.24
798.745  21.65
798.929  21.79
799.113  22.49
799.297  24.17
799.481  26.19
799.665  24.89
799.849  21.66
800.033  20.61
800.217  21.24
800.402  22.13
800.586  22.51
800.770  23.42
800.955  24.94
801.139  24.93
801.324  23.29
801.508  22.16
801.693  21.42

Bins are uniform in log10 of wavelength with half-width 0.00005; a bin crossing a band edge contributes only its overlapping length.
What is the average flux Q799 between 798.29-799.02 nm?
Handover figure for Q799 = 22.1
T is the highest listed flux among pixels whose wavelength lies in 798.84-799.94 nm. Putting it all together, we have 26.19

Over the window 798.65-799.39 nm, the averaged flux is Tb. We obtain 22.5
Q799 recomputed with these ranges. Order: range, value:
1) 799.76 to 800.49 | 21.4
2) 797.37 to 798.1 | 22.4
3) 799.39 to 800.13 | 23.3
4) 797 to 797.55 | 22.5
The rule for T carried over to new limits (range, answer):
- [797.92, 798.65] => 22.85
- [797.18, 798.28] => 22.89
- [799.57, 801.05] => 24.94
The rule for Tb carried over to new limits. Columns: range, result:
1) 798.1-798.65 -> 22.6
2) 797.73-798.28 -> 22.4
